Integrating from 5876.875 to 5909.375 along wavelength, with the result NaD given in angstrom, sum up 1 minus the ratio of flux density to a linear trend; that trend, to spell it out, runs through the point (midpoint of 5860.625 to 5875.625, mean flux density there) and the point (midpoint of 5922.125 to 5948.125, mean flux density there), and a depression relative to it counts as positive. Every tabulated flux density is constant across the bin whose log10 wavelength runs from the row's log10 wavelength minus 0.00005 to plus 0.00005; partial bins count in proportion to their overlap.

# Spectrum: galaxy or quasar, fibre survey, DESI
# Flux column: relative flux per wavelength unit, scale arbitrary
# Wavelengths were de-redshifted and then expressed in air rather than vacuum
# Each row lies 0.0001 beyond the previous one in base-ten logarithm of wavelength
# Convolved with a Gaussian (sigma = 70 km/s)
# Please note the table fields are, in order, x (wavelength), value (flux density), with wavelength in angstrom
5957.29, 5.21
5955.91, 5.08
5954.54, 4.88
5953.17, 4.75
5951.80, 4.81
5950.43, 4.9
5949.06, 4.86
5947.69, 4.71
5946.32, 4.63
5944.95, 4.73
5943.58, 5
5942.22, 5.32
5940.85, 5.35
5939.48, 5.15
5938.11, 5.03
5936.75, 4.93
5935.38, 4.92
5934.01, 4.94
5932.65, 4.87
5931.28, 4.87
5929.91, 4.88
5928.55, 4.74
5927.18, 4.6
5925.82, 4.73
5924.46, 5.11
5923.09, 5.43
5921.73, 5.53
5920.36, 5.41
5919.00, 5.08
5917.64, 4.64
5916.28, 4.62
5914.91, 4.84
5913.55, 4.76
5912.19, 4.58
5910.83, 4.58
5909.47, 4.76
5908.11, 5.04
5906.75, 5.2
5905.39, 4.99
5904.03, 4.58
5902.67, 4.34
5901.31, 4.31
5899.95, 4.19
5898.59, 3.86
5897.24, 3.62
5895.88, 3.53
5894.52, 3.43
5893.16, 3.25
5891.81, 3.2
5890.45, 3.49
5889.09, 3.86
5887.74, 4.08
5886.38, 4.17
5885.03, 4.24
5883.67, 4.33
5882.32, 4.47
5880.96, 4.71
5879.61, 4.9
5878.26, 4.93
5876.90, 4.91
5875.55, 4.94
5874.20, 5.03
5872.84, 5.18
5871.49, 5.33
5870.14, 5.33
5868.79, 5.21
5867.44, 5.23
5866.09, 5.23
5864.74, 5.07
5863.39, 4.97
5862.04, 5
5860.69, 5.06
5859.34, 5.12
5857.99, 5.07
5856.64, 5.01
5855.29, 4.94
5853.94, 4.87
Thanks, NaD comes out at 5.4 angstrom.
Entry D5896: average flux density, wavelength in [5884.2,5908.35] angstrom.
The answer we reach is 4.06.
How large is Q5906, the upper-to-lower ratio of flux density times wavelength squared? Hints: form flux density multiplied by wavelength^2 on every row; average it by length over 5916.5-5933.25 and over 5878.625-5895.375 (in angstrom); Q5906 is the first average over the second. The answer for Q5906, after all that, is 1.25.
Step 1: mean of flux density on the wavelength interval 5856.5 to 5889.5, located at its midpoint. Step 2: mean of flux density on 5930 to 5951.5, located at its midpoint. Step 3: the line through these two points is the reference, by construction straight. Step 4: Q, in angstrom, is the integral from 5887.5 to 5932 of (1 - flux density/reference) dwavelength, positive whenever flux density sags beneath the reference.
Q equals 3.7 angstrom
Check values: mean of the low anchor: 4.86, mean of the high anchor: 4.94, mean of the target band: 4.49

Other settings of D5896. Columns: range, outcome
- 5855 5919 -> 4.6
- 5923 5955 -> 4.91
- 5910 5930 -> 4.9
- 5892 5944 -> 4.7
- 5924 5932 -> 4.81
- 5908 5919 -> 4.73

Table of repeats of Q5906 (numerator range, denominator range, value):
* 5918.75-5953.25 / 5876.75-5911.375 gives 1.19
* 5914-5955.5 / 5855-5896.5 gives 1.09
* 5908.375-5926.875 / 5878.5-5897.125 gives 1.25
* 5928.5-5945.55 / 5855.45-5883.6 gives 1.02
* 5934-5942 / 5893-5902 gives 1.36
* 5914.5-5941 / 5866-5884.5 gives 1.02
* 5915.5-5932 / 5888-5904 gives 1.33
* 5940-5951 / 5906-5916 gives 1.04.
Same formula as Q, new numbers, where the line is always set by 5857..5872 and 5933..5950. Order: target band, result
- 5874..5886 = 1.0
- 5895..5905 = 1.9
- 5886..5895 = 2.6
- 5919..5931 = -0.1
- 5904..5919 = 0.7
